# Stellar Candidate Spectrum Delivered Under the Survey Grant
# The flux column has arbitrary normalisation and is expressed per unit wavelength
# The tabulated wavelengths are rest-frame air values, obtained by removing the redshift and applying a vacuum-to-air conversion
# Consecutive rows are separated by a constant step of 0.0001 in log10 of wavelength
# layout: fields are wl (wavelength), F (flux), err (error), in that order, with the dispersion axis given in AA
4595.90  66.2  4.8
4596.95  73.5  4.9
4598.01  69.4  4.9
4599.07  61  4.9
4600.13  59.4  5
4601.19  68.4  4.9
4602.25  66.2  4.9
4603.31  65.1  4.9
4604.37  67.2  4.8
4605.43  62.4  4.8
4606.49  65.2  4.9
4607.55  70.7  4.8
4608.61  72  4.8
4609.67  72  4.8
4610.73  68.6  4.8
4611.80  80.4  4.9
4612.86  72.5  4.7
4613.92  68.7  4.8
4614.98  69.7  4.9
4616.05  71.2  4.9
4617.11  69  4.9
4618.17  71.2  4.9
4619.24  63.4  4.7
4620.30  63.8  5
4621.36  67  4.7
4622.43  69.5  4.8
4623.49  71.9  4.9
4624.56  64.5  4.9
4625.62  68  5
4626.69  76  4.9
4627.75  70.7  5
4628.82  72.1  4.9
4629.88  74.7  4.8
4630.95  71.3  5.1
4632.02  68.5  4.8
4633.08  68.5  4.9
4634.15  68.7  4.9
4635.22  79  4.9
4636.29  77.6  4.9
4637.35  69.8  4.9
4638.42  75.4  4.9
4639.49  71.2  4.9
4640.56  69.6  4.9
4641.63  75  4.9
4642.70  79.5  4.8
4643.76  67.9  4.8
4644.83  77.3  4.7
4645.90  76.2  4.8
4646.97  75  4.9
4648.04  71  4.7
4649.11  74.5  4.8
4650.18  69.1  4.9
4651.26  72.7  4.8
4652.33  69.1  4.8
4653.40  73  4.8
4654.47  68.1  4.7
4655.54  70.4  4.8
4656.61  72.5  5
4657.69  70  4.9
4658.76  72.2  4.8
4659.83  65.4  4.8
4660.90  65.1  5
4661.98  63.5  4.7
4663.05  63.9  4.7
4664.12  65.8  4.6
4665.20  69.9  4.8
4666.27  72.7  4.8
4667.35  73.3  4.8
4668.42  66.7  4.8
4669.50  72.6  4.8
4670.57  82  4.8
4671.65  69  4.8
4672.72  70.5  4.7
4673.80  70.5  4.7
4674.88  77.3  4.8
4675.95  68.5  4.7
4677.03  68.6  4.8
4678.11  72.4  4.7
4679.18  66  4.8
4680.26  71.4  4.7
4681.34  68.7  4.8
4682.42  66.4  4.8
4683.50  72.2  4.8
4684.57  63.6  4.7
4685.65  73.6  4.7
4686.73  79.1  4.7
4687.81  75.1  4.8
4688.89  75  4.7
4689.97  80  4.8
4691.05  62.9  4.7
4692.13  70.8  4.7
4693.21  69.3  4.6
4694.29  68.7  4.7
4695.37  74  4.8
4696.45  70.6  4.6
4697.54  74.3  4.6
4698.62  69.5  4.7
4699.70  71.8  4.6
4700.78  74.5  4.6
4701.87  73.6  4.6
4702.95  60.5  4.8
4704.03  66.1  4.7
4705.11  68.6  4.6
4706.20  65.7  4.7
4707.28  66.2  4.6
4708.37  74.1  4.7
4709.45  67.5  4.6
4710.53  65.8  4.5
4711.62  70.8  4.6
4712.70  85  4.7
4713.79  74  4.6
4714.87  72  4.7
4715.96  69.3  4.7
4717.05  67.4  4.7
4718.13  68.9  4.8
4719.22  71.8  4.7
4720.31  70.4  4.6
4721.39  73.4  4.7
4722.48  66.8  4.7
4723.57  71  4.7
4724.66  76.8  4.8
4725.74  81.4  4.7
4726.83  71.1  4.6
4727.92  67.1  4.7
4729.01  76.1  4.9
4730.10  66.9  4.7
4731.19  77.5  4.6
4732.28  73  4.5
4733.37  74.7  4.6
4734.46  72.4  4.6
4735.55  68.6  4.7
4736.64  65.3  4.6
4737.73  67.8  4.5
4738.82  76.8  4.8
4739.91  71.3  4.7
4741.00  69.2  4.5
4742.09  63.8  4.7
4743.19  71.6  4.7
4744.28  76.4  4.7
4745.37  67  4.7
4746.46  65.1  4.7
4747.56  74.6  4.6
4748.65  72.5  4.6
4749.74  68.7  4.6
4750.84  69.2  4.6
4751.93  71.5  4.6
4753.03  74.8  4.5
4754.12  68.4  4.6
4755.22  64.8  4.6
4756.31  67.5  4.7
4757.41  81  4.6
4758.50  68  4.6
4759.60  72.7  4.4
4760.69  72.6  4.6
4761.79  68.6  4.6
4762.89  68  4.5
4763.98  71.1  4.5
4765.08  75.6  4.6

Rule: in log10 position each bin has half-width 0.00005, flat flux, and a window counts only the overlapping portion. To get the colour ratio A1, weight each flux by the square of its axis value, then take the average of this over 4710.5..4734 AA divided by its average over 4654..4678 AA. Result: 1.1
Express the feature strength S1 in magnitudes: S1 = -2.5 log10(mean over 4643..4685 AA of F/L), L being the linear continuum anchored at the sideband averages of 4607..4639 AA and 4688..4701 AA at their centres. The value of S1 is 0.014 mag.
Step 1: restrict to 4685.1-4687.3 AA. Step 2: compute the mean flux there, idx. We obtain 76.2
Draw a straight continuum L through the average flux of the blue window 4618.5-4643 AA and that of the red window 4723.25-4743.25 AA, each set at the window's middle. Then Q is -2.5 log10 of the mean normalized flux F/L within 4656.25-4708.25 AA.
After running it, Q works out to 0.02 mag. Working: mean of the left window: 71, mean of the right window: 71.7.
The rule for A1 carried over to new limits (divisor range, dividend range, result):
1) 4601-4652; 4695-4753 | 1.04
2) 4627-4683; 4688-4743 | 1.02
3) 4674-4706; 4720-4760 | 1.03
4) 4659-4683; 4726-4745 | 1.05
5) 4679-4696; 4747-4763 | 1.03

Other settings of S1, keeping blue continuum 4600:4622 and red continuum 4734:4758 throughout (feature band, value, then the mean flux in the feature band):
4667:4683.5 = -0.02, 70.9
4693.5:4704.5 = -0.01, 70.4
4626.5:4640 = -0.06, 72.5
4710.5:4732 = -0.03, 72.3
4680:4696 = -0.03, 71.4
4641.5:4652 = -0.07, 73.7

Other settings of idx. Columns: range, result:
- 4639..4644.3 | 72.7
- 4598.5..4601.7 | 62.9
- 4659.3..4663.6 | 64.5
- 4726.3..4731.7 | 71.6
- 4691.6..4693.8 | 70.1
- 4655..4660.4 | 70.1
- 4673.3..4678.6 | 71.4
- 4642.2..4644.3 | 73.9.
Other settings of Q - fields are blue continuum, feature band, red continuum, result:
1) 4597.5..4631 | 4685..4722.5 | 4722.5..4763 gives -0.010 mag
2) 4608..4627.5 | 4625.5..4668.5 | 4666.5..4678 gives -0.005 mag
